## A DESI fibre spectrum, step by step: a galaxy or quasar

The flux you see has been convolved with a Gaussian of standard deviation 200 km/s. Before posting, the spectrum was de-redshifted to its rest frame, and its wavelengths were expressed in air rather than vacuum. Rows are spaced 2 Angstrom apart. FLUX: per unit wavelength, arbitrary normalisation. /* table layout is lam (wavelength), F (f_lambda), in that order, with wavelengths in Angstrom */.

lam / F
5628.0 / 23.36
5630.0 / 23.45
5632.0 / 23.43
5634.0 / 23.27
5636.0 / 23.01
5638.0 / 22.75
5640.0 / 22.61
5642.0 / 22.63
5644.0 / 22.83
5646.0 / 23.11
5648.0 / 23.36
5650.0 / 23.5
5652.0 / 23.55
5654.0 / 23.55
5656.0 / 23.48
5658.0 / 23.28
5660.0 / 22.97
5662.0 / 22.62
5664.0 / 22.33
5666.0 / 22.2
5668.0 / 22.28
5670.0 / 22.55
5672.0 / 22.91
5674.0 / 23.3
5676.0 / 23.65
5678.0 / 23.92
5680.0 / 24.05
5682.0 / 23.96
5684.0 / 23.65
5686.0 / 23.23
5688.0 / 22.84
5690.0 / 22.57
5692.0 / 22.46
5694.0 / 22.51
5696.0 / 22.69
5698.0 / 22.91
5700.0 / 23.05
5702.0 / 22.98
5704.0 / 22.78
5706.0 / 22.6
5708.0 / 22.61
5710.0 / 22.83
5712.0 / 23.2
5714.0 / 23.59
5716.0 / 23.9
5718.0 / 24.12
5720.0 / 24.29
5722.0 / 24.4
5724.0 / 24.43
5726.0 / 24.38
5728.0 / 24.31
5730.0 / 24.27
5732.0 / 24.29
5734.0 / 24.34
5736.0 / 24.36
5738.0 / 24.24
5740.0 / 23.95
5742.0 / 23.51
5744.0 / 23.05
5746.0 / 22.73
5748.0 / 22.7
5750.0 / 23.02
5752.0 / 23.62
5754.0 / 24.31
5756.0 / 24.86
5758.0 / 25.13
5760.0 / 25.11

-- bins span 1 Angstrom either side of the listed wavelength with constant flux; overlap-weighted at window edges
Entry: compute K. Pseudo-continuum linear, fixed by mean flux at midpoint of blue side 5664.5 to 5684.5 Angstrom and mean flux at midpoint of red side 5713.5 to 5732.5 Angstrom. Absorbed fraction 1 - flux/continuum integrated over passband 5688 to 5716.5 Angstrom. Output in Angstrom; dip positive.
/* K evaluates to 1.1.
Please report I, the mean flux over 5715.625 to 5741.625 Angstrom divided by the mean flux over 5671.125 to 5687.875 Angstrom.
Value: 1.03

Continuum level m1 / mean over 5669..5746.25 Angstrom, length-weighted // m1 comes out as 23.5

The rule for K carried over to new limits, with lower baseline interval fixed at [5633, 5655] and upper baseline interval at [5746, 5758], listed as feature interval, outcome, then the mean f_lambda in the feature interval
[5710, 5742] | -0.66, 24.1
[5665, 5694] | 0.28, 23.1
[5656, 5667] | 0.22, 22.8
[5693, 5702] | 0.23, 22.8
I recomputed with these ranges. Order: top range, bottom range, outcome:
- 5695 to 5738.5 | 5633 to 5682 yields 1.02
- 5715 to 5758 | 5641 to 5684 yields 1.04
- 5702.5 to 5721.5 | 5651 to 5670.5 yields 1.02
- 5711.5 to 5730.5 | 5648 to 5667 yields 1.05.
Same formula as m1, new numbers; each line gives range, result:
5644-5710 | 23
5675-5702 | 23.2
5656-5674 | 22.7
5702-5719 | 23.2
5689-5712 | 22.7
